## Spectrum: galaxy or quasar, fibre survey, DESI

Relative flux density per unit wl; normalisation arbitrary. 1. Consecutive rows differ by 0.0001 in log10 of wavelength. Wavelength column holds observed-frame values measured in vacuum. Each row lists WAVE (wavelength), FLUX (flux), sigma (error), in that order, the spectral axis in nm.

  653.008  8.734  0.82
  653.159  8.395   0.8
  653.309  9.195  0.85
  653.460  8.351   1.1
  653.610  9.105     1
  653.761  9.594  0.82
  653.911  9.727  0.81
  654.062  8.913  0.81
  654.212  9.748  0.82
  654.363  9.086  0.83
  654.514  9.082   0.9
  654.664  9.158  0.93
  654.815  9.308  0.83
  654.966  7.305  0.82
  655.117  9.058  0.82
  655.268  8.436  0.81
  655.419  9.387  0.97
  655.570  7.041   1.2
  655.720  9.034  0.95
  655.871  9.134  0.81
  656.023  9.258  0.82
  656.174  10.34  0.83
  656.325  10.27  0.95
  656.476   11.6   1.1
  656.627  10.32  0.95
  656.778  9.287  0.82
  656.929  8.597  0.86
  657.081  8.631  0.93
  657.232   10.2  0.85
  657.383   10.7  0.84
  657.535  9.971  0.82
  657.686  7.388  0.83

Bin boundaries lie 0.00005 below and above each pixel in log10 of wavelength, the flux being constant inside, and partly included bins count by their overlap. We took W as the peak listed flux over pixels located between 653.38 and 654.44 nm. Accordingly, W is 9.748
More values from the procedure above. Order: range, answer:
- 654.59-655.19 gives 9.308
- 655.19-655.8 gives 9.387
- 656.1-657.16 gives 11.6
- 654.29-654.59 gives 9.086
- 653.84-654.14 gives 9.727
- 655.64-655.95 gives 9.134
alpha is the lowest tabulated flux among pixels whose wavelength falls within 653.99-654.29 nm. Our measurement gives 8.913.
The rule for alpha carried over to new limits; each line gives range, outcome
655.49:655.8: 7.041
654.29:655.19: 7.305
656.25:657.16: 8.597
